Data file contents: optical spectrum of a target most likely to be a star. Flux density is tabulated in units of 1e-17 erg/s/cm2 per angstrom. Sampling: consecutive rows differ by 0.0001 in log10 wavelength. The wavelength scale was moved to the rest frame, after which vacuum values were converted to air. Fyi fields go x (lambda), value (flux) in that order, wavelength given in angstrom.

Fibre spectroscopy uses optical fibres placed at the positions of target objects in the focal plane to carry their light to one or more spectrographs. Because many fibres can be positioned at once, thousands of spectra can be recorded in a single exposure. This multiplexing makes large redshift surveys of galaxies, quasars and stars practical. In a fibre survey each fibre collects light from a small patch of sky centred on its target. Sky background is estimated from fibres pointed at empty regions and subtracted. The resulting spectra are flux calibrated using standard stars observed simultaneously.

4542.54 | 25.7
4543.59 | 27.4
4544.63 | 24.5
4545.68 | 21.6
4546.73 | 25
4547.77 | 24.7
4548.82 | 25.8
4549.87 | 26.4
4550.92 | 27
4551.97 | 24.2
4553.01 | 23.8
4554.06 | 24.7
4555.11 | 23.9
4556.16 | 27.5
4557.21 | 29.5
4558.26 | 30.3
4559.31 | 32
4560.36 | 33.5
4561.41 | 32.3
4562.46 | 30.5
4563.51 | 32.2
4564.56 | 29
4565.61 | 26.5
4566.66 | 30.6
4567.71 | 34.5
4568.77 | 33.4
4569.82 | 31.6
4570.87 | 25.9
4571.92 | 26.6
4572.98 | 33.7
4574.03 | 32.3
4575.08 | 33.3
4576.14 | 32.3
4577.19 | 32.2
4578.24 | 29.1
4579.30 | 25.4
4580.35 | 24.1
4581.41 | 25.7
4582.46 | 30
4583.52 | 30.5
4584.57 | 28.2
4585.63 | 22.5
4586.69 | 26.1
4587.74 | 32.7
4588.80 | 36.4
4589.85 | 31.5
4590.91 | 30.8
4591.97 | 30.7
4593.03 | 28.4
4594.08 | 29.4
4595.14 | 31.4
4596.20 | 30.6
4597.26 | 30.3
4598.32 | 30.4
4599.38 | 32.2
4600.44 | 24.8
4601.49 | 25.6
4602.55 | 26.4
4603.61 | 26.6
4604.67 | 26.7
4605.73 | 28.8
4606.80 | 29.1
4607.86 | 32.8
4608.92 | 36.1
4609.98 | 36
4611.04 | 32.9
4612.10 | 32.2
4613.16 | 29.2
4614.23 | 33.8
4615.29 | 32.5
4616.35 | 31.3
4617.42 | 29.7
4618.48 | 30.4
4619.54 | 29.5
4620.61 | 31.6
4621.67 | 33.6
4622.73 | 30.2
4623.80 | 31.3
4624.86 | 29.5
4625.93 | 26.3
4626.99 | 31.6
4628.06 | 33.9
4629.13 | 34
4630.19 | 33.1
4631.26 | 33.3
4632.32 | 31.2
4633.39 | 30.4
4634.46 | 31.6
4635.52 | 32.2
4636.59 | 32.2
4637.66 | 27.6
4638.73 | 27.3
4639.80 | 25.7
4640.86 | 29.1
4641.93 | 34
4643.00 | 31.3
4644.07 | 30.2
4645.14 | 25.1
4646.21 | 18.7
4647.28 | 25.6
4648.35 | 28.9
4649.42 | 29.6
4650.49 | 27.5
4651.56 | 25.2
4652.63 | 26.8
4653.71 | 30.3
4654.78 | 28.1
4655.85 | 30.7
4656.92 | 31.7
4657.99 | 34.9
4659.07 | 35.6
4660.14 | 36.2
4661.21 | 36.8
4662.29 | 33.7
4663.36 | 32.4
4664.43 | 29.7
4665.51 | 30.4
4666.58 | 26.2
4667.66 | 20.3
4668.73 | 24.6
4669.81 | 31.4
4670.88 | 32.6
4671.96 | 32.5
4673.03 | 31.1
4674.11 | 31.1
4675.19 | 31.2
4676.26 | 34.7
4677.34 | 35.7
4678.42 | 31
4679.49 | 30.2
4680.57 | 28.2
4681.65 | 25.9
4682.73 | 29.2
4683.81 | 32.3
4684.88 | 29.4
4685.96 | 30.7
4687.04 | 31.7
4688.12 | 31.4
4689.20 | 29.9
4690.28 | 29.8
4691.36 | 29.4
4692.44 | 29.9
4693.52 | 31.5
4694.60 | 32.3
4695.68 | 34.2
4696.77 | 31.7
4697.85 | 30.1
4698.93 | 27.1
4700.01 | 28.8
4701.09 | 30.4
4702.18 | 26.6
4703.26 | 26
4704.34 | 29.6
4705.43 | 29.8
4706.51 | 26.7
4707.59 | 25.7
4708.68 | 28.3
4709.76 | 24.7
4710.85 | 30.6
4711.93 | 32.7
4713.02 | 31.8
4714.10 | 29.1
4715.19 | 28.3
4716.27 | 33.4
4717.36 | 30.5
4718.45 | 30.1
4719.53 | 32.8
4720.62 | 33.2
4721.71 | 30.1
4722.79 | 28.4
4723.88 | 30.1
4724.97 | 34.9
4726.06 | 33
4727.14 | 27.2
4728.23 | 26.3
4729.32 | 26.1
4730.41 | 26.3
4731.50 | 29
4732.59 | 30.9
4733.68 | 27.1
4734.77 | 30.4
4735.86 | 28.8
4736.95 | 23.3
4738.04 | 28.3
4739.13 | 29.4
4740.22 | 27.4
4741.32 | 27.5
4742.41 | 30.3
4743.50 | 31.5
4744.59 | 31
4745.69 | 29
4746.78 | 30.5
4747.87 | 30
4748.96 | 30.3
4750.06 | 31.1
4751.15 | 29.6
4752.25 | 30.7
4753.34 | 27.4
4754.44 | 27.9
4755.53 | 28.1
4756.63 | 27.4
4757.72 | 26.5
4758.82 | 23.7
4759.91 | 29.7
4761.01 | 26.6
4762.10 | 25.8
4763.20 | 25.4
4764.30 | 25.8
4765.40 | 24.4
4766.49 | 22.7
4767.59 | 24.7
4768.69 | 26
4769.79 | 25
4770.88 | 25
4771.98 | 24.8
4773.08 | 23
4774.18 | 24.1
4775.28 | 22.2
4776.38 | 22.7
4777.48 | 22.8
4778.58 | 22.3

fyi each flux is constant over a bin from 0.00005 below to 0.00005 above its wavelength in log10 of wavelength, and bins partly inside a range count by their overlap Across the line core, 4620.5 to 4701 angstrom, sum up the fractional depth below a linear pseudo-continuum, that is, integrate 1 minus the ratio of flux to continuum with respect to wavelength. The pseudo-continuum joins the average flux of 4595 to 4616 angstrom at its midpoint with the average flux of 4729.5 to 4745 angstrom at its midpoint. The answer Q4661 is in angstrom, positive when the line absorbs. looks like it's -1.9 angstrom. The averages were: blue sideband 30.4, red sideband 28.6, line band 30.3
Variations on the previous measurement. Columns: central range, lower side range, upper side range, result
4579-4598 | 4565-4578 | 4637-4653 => 0.6 angstrom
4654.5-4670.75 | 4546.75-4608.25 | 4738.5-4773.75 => -1.5 angstrom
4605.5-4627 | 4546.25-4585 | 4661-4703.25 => -1.4 angstrom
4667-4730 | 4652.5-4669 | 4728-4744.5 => -0.9 angstrom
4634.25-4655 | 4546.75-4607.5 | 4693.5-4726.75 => 0.9 angstrom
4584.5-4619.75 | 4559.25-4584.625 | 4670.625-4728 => 0.0 angstrom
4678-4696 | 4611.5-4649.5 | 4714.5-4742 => -0.4 angstrom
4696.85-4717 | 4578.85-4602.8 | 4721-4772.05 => -0.5 angstrom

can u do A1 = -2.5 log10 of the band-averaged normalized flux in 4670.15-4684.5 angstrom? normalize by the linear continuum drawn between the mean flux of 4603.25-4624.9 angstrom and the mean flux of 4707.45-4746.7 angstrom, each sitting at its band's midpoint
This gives -0.04 mag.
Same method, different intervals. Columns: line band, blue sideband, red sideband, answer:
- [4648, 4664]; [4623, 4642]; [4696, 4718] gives -0.04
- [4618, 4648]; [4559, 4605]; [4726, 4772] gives -0.03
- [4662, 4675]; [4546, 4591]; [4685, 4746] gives -0.01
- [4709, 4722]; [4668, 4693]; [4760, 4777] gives -0.09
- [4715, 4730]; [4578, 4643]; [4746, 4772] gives -0.09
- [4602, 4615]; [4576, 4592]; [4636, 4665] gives -0.05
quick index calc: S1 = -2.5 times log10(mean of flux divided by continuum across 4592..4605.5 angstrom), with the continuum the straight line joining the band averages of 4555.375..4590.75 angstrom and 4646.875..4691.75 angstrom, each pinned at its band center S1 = 0.05 mag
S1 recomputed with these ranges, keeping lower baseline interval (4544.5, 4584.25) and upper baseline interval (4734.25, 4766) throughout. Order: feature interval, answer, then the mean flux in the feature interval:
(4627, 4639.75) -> -0.10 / 31.3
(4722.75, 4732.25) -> -0.03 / 29.1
